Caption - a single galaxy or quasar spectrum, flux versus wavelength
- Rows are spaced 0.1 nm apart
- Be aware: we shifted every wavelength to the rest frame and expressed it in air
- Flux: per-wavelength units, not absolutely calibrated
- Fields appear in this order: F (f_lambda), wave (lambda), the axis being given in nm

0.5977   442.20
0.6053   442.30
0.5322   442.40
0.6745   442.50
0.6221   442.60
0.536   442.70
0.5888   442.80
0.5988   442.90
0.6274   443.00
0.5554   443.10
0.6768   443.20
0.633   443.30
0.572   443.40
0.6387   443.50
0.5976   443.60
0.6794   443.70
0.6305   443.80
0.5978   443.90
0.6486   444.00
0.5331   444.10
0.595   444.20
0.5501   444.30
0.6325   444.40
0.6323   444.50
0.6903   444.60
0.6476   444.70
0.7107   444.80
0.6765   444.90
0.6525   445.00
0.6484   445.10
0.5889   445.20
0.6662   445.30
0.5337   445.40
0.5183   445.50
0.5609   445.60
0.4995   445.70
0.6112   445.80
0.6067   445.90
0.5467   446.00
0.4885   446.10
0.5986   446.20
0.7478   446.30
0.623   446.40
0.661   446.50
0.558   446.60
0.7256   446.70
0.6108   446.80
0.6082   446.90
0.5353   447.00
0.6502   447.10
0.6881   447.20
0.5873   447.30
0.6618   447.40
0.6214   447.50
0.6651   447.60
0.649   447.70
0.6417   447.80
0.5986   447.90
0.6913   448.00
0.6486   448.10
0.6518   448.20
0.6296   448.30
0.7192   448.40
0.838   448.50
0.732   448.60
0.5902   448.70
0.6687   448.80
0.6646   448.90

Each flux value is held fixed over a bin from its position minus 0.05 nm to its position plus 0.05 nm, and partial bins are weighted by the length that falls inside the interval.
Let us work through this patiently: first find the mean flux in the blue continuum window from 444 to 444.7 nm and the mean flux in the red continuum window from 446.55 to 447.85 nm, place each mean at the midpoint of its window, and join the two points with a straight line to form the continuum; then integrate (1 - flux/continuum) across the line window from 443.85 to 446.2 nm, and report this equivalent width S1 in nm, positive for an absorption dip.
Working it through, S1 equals 0.06 nm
